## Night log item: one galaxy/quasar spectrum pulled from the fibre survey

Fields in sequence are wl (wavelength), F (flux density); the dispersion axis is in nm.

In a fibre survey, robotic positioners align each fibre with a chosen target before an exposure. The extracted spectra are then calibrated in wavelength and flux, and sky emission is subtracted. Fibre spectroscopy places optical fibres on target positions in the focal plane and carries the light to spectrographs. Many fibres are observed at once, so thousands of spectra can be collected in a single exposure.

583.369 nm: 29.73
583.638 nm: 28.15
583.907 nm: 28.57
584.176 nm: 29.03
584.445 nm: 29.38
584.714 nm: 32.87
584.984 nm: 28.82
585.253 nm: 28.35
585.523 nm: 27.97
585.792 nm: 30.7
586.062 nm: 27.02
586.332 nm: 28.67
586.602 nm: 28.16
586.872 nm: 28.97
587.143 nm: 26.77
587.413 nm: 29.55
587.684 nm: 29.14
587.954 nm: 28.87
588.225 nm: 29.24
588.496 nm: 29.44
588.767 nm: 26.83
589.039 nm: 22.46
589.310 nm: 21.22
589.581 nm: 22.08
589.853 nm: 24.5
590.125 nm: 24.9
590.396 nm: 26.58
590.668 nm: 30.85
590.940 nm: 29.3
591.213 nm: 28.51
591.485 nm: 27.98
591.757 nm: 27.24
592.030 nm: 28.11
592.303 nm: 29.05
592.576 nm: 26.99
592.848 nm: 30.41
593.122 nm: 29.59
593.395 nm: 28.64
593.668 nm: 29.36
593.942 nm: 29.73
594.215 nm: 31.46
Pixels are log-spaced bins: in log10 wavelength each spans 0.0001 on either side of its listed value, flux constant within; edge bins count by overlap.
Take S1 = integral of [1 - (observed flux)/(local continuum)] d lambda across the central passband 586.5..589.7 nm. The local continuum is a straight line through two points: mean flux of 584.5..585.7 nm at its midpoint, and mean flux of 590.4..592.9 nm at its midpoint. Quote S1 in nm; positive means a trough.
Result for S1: 0.24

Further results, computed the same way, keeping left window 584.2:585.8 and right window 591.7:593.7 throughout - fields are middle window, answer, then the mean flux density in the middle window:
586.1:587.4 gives 0.05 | 28.2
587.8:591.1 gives 0.30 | 26.4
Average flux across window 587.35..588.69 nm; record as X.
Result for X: 29.1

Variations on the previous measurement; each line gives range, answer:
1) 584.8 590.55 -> 27.2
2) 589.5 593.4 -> 27.7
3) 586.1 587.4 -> 28.2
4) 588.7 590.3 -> 23.6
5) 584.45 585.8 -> 29.6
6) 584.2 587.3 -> 28.9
